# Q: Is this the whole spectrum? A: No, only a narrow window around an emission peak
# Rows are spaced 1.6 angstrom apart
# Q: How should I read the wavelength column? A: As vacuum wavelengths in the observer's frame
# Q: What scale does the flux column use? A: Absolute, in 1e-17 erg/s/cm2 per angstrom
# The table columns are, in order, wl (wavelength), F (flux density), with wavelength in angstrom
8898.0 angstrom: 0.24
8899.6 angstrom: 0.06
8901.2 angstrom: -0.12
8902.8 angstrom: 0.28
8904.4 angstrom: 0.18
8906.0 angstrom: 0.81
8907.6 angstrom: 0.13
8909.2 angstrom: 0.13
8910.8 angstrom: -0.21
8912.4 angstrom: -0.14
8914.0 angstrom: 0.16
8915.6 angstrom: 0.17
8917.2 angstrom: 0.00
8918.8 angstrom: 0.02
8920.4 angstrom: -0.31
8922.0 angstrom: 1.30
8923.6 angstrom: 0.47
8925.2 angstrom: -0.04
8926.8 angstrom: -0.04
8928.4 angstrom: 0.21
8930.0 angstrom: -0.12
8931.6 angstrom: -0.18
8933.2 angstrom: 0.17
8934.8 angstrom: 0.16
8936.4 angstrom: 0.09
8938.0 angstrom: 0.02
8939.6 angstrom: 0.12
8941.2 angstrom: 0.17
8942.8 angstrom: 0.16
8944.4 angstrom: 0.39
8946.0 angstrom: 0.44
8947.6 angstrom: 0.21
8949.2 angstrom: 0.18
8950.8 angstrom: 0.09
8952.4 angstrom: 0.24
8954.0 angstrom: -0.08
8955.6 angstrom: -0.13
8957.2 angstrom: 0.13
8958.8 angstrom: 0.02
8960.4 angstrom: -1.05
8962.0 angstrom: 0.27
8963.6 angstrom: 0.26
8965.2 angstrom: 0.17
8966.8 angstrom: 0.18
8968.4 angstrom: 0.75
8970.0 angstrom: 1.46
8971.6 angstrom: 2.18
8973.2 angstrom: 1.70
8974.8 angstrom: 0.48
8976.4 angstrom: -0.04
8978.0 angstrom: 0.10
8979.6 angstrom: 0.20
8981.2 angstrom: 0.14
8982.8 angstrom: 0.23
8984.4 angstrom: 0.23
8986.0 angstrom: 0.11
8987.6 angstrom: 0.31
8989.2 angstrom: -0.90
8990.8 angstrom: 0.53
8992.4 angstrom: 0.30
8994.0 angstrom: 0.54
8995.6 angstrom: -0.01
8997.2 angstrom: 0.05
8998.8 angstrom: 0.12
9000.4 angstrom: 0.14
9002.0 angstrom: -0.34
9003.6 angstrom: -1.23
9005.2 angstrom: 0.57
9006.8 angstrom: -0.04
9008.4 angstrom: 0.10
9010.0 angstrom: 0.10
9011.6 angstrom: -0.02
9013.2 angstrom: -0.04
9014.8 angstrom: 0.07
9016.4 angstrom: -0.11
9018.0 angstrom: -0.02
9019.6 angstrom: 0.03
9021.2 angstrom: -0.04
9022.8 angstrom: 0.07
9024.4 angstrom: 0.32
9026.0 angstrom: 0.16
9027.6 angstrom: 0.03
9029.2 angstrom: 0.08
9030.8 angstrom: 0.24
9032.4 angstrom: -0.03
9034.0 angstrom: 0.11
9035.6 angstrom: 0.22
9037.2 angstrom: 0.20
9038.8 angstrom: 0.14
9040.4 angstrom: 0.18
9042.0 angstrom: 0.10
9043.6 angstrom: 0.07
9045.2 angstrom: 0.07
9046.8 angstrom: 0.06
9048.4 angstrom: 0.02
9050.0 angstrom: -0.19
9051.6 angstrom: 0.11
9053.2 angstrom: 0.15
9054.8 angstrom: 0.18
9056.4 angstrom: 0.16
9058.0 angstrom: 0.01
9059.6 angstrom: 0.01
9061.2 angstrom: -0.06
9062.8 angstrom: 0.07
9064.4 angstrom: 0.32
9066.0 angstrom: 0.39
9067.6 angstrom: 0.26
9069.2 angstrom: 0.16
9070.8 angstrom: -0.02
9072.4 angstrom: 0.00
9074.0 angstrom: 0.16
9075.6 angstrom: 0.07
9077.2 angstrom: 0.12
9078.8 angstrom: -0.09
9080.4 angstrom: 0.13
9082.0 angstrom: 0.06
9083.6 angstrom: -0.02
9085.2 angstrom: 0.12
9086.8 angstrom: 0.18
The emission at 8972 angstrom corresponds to [O III] 5007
